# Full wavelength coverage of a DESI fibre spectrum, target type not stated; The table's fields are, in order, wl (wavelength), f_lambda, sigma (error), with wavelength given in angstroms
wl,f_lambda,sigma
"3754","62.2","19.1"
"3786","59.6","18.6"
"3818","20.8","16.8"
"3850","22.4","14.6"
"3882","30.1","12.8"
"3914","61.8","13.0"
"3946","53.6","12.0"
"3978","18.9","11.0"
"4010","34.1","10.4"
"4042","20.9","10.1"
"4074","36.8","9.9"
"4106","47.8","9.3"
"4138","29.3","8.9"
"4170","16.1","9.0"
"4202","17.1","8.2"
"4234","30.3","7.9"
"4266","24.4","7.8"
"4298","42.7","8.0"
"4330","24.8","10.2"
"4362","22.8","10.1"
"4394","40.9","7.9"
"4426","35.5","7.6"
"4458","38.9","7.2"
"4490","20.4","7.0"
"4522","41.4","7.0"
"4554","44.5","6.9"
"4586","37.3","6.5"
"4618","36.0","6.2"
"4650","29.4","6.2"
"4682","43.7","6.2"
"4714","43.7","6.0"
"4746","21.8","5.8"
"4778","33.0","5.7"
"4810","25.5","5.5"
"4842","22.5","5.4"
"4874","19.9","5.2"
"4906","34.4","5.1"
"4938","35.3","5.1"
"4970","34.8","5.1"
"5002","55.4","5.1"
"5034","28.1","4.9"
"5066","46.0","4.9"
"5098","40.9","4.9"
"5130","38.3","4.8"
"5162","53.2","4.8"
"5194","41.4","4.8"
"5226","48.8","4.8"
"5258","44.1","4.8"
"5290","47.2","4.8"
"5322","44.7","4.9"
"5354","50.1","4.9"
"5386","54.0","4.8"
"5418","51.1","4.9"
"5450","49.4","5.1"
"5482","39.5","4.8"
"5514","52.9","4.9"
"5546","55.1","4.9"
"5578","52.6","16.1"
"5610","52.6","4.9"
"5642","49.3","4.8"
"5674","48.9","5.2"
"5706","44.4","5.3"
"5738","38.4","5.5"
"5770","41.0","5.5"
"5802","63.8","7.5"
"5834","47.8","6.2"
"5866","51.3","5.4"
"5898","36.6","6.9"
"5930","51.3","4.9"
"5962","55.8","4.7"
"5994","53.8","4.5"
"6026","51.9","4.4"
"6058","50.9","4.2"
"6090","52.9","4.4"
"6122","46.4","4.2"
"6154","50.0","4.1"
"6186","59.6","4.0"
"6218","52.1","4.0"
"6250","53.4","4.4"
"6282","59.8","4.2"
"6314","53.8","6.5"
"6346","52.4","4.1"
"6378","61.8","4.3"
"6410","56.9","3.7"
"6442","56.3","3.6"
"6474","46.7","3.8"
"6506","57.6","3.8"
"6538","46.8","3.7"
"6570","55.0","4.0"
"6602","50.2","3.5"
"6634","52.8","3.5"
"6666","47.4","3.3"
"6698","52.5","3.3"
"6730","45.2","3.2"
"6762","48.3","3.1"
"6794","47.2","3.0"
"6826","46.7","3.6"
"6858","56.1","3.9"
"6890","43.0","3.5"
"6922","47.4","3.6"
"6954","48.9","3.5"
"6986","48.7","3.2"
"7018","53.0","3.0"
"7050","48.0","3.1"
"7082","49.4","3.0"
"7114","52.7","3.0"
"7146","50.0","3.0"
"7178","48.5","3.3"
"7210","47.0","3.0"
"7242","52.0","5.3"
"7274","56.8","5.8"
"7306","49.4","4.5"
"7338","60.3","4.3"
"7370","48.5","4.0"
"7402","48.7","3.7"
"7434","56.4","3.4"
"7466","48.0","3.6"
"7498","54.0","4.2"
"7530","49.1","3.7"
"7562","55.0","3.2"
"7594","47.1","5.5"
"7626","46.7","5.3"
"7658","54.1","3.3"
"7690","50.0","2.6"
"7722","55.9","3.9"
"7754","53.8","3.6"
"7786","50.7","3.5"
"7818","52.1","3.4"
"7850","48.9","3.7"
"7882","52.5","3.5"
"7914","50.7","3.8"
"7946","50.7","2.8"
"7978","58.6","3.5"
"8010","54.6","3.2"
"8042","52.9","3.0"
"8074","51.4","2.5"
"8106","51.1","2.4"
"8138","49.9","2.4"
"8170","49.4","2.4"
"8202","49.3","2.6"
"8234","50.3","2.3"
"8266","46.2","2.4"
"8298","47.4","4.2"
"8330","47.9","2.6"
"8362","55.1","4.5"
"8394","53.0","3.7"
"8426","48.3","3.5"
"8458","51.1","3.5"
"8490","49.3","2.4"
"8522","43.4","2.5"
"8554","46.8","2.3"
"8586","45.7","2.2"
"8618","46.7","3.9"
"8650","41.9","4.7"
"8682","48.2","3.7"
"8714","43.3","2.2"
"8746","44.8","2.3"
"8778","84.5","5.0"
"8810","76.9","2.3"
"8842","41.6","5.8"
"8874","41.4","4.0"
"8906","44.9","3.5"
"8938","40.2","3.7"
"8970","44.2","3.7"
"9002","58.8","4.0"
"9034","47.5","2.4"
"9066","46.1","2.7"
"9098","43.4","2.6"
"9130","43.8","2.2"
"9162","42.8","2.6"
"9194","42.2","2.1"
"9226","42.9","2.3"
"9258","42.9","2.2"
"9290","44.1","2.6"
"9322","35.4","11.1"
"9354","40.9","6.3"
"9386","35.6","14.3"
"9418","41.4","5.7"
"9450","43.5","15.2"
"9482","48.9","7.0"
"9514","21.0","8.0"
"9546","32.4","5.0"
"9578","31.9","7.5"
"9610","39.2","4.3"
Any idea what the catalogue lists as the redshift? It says 0.34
